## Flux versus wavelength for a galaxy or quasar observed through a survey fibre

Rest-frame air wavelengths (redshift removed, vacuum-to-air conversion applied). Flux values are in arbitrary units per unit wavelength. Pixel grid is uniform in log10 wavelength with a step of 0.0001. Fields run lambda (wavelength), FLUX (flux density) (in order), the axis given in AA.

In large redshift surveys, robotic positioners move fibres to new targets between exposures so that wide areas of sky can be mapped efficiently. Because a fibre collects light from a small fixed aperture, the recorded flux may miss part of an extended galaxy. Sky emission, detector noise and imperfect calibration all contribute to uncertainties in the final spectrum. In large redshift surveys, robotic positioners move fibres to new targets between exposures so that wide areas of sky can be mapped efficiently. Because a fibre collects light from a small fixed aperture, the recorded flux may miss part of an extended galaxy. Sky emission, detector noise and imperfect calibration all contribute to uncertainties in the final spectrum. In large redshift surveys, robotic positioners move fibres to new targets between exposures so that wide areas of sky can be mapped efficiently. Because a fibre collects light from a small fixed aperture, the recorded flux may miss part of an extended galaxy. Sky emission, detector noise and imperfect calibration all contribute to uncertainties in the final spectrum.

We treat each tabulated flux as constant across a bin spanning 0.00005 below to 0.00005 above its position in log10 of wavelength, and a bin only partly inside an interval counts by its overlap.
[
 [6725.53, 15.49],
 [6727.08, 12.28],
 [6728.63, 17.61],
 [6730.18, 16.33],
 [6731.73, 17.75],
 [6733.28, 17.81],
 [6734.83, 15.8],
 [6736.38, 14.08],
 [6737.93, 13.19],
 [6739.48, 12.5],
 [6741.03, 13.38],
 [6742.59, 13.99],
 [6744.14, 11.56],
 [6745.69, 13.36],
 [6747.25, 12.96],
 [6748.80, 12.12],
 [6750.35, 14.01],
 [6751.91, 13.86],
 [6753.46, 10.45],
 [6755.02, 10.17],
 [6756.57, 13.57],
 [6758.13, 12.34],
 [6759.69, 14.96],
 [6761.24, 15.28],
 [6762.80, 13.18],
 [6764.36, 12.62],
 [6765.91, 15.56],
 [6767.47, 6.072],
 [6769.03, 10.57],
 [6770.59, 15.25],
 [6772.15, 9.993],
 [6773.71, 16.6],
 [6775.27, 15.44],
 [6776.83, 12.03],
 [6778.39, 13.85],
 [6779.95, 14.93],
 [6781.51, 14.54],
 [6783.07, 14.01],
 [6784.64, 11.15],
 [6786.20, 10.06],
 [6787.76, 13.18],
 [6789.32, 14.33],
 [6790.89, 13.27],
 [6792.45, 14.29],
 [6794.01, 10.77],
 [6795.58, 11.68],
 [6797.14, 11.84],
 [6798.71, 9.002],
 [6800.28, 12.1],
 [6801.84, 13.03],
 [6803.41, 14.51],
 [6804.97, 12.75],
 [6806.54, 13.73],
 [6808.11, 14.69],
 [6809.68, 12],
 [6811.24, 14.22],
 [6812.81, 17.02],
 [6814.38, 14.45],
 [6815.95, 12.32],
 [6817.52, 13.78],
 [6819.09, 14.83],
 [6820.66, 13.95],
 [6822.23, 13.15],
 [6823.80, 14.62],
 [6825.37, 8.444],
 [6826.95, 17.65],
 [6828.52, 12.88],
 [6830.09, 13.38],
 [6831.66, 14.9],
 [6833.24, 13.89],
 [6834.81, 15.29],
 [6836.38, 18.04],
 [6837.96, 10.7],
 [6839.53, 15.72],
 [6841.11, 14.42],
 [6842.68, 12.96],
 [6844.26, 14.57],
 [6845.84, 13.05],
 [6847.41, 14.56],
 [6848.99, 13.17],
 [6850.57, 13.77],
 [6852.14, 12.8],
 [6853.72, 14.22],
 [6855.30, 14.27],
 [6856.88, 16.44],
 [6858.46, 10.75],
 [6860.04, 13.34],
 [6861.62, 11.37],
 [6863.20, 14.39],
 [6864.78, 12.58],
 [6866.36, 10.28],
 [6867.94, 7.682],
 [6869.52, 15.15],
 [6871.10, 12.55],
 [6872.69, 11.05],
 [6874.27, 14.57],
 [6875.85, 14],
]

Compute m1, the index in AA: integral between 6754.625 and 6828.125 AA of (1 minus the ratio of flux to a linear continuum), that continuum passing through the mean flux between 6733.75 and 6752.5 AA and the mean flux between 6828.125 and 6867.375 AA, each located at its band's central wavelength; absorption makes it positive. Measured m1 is 2.1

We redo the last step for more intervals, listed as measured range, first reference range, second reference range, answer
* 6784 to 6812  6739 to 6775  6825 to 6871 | 1.2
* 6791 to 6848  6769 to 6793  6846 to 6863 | -0.5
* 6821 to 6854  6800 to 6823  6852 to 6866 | -1.0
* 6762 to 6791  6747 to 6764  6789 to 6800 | -1.1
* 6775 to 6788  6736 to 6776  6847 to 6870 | -0.2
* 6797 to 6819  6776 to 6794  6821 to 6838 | 0.5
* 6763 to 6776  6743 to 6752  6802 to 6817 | 0.5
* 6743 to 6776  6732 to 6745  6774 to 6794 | 2.3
